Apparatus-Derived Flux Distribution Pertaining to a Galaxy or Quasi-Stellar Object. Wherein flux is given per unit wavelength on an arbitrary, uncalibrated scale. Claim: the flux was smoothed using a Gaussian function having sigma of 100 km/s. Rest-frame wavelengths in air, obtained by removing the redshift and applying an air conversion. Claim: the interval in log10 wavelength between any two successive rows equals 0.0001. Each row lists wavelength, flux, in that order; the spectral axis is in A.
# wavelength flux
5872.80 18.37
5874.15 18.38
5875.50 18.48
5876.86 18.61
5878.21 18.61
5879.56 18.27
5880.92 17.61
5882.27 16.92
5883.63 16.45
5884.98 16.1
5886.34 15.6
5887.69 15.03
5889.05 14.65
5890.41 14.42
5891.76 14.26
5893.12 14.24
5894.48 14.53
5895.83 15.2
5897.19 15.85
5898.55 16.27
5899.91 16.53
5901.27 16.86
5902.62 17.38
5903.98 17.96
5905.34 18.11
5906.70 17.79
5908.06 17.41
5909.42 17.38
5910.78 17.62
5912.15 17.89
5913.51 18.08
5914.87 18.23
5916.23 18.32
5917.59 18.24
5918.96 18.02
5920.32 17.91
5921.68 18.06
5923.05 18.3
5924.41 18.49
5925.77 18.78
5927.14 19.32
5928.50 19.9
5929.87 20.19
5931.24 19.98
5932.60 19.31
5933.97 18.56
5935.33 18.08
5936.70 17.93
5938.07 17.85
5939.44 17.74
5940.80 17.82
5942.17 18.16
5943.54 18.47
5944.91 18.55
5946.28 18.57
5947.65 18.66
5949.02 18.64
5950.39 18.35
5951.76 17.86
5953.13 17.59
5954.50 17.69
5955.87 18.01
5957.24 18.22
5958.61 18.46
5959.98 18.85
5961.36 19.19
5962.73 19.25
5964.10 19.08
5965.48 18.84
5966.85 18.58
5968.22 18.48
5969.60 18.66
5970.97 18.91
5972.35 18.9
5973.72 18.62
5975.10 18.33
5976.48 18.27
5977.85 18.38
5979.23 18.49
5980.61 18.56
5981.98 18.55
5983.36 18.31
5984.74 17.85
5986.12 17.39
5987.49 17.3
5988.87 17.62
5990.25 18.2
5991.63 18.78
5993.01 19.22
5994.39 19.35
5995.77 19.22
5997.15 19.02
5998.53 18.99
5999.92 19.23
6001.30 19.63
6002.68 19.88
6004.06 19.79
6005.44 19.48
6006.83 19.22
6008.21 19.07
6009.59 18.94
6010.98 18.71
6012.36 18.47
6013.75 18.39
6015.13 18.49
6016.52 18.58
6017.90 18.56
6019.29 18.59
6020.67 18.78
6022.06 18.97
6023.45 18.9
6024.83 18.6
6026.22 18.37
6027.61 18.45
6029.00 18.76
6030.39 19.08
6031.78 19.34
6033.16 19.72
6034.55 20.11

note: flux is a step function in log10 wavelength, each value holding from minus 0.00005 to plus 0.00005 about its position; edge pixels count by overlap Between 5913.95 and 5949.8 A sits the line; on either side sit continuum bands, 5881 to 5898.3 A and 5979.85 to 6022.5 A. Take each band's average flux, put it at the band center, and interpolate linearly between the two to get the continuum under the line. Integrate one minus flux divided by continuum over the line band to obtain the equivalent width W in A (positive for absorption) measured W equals -4.1 A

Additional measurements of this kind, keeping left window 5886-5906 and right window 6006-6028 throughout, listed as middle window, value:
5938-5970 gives -2.3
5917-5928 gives -1.3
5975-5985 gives -0.3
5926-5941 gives -1.9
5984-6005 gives -0.7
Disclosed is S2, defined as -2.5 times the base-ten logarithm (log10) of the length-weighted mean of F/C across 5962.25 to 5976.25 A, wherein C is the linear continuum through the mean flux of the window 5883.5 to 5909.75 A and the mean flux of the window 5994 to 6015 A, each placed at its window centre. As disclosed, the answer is -0.04 mag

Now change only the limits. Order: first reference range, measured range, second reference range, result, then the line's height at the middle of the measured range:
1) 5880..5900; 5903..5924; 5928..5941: -0.044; 17.3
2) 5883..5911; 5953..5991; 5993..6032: -0.025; 18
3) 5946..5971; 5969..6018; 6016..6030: -0.006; 18.6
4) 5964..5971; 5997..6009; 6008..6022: -0.040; 18.7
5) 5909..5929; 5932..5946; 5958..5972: 0.017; 18.5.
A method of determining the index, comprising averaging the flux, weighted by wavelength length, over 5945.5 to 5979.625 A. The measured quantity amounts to 18.5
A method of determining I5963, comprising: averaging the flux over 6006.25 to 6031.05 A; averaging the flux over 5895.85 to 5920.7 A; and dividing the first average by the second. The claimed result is 1.1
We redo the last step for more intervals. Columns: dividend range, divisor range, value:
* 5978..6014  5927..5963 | 1.01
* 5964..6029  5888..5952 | 1.06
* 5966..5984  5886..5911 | 1.15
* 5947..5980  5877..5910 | 1.13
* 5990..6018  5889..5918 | 1.14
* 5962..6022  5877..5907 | 1.15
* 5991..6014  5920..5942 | 1.03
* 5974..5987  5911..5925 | 1.01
